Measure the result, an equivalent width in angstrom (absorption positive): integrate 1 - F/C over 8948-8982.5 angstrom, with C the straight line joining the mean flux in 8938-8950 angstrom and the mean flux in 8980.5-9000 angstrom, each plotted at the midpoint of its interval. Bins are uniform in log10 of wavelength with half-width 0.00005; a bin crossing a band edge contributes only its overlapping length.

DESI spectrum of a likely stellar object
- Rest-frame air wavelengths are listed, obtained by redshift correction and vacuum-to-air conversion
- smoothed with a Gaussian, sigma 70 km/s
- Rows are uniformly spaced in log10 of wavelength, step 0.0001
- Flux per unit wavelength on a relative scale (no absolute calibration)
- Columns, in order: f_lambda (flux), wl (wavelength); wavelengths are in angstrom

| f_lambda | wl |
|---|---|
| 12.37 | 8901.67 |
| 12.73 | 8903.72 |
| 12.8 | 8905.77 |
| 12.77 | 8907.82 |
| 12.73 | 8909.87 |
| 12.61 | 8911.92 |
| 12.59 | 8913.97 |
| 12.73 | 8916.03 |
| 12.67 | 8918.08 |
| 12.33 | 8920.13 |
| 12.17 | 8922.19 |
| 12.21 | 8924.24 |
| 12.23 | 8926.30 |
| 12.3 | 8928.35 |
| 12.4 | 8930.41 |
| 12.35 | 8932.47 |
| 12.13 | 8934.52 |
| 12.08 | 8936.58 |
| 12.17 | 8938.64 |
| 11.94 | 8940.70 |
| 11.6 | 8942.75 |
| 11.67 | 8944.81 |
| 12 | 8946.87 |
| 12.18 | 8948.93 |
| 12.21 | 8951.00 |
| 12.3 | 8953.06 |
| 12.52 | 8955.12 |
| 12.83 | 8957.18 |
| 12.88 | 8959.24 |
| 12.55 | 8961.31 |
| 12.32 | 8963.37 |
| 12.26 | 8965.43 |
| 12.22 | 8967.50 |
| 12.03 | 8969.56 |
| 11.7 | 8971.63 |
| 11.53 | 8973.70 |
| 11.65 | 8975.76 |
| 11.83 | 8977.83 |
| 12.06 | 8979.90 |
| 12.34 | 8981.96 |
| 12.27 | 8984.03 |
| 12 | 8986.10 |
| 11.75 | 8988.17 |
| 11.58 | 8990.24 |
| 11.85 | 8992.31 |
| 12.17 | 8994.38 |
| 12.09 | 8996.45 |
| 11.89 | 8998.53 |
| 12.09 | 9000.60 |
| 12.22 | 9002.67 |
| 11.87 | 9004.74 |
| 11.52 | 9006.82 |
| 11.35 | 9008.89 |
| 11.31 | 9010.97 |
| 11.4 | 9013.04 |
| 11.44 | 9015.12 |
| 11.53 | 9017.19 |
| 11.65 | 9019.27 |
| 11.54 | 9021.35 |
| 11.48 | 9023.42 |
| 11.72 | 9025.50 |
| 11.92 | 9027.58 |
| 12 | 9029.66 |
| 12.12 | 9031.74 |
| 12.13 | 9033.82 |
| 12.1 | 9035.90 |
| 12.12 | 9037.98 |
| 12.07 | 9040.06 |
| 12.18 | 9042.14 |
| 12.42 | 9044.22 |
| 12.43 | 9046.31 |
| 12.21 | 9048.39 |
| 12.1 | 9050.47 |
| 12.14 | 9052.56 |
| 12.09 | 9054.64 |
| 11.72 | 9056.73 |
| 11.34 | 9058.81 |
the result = -0.7 angstrom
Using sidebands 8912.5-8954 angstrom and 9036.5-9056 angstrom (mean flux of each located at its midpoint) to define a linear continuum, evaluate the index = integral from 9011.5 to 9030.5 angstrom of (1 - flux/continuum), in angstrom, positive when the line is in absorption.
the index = 0.9 angstrom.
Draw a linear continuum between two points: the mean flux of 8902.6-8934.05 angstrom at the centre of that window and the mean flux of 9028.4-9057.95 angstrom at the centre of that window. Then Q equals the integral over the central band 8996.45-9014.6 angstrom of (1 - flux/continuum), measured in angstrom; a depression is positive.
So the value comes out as 0.8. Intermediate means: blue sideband 12.5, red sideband 12.1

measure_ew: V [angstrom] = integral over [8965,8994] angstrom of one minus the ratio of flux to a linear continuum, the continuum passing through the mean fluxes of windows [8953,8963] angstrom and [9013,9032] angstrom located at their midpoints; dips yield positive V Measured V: 0.9 angstrom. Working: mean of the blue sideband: 12.6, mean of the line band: 11.9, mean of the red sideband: 11.7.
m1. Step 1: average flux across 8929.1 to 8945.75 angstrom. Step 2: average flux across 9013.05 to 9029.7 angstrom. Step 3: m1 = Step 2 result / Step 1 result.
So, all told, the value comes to 0.96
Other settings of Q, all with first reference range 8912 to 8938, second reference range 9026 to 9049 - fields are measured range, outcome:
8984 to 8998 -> 0.34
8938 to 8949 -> 0.38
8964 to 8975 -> 0.28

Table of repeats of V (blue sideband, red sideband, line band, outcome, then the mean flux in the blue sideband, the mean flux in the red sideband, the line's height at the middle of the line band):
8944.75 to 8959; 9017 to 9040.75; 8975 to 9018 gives 0.9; 12.3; 11.9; 12.1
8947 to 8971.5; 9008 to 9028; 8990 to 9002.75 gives -0.2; 12.3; 11.5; 11.8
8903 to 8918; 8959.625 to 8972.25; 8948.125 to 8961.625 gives -0.2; 12.7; 12.2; 12.3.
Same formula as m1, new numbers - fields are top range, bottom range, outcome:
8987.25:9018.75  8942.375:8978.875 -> 0.97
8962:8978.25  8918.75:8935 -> 0.97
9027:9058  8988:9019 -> 1.03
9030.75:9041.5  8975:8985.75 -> 1.01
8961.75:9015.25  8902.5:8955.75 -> 0.96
